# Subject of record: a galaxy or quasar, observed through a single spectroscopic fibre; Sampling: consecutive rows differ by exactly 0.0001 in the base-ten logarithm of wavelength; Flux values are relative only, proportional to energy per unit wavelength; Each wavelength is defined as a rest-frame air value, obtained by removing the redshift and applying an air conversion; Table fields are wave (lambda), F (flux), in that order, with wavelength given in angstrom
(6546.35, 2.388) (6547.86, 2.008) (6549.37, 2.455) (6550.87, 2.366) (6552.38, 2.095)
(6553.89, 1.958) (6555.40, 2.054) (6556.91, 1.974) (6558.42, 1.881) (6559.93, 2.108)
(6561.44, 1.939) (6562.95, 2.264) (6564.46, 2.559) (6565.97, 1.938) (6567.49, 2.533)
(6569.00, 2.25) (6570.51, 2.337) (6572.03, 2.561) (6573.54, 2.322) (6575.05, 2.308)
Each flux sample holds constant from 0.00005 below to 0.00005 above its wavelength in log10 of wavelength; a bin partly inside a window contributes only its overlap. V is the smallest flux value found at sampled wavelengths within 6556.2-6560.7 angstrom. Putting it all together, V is 1.881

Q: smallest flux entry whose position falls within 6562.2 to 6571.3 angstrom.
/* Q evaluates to 1.938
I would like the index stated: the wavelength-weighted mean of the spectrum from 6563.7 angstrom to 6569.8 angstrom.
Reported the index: 2.32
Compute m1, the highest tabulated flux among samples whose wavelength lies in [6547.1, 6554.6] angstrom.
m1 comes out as 2.455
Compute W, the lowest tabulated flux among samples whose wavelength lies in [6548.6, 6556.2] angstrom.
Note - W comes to 1.958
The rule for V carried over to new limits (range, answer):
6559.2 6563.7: 1.939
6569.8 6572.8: 2.337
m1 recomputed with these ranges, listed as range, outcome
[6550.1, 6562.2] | 2.366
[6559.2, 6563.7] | 2.264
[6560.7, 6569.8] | 2.559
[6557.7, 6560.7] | 2.108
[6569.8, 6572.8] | 2.561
